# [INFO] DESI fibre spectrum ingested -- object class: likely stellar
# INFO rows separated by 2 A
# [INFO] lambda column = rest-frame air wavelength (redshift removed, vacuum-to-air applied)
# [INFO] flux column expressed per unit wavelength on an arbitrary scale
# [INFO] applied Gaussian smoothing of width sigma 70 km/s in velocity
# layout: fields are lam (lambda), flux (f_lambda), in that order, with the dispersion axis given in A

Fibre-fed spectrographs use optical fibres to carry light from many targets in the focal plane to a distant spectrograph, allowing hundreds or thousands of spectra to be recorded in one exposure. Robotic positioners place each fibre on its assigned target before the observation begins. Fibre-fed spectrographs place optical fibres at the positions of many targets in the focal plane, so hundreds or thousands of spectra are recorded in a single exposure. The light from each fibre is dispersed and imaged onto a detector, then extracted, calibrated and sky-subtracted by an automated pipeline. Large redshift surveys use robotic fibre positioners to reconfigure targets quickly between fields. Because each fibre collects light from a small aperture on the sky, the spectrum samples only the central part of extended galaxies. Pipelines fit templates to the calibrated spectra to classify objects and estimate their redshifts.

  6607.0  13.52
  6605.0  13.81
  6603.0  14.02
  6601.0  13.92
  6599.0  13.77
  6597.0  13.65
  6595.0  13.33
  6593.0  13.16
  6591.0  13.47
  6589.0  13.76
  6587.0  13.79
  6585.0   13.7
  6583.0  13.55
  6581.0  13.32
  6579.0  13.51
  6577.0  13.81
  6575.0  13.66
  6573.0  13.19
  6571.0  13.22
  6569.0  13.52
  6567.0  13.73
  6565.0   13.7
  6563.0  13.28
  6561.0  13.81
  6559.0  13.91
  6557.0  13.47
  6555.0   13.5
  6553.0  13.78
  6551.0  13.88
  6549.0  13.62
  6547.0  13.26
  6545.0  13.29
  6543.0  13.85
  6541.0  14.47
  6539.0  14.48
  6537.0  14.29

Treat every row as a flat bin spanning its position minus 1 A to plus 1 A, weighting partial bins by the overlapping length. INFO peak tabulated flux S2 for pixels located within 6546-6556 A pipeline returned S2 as 13.88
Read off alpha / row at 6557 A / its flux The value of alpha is 13.47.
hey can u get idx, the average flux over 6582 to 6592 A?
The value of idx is 13.7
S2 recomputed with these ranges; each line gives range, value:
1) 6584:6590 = 13.79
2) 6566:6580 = 13.81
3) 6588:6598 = 13.76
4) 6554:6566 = 13.91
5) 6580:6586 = 13.7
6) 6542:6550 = 13.85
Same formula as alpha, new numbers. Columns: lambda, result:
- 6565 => 13.7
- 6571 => 13.22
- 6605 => 13.81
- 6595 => 13.33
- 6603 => 14.02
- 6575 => 13.66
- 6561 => 13.81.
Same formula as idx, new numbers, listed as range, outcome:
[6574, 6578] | 13.7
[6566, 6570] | 13.6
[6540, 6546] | 13.9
